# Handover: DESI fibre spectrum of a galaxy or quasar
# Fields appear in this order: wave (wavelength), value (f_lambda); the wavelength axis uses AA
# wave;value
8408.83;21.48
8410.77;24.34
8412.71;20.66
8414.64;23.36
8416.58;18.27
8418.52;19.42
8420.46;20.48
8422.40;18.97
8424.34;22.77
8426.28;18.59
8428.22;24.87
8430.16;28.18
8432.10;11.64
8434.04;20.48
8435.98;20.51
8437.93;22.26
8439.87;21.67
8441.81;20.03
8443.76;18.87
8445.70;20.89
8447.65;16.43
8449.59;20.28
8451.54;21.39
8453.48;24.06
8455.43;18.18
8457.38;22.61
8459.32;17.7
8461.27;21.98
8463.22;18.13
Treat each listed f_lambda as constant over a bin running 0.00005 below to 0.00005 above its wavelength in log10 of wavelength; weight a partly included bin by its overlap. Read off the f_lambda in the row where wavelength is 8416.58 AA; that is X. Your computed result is 18.27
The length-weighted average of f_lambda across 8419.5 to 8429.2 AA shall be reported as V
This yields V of 21.1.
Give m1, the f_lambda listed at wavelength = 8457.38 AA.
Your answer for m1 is 22.61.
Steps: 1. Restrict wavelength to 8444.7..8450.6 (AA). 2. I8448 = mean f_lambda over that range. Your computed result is 19.2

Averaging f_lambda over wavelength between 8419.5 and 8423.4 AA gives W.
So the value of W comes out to 19.7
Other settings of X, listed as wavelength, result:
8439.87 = 21.67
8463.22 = 18.13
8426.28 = 18.59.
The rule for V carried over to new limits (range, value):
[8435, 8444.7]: 20.7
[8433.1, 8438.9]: 21.1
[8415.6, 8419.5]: 18.8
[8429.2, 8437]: 20.2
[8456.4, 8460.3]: 20.2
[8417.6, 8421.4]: 19.9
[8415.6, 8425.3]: 20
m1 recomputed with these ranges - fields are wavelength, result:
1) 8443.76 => 18.87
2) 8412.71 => 20.66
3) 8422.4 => 18.97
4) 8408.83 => 21.48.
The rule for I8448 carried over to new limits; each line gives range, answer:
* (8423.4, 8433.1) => 21.2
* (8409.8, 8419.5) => 21.2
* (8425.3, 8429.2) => 21.8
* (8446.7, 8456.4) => 20.1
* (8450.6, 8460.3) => 20.8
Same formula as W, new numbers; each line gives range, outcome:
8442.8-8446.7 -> 19.9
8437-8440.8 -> 22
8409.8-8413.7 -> 22.5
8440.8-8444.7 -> 19.5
